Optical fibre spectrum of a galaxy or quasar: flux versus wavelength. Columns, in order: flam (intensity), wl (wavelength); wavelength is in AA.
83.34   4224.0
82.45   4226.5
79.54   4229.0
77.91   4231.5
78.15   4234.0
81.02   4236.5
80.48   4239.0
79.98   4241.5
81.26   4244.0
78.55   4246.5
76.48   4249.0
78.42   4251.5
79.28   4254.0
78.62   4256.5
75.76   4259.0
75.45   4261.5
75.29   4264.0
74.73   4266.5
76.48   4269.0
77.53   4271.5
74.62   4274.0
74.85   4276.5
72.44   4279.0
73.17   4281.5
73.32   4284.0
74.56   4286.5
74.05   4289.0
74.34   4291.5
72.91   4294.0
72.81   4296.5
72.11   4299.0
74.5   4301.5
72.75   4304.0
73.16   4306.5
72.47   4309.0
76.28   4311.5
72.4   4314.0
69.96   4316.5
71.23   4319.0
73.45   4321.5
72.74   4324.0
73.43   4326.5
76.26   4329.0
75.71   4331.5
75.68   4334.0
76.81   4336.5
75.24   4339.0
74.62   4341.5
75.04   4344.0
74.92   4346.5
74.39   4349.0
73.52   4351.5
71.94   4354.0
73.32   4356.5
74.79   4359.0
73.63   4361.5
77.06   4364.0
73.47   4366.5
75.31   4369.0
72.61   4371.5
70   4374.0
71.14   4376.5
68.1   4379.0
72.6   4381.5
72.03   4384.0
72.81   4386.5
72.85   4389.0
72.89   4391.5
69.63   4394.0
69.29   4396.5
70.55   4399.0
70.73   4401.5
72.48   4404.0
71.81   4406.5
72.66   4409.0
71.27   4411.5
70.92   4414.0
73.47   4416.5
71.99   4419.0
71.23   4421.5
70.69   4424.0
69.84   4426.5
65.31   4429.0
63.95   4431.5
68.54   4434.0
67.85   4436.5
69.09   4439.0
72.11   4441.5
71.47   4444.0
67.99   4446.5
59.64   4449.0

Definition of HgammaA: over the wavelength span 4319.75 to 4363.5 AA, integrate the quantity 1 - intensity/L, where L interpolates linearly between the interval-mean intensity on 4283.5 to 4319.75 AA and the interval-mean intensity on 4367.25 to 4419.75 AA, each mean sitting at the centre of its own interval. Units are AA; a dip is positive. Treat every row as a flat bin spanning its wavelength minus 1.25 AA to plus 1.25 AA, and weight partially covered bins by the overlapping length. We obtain -1.2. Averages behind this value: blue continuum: 73.1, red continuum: 71.7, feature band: 74.4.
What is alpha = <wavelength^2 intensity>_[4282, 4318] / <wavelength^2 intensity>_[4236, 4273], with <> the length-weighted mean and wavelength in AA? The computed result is 0.96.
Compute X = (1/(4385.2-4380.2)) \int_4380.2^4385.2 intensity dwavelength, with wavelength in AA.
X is 72.3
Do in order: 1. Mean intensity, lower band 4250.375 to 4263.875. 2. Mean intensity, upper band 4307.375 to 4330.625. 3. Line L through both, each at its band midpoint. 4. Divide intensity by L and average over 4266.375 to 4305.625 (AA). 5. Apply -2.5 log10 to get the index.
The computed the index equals 0.02 mag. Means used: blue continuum 77.3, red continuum 73.2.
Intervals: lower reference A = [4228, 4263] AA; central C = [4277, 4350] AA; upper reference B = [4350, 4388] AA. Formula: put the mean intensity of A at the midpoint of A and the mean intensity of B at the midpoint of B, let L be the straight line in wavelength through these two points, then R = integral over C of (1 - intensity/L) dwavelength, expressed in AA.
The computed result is 1.5 AA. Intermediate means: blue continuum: 78.6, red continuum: 72.8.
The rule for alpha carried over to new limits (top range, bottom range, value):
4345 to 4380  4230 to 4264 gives 0.98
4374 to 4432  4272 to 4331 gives 1.01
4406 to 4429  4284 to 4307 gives 1.02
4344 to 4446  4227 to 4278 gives 0.98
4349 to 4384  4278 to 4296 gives 1.03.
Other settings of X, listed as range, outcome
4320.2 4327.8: 73.2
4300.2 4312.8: 73.8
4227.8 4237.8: 79.2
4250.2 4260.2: 78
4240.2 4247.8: 79.9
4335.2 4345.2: 75.4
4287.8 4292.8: 74.2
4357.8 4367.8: 74.7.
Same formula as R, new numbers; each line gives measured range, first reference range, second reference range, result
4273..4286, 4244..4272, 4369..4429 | 0.4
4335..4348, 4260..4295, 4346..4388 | -0.3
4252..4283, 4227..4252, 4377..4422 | 0.9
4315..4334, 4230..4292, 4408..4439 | 0.1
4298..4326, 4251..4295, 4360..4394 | 0.5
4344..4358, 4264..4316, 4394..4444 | -0.3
